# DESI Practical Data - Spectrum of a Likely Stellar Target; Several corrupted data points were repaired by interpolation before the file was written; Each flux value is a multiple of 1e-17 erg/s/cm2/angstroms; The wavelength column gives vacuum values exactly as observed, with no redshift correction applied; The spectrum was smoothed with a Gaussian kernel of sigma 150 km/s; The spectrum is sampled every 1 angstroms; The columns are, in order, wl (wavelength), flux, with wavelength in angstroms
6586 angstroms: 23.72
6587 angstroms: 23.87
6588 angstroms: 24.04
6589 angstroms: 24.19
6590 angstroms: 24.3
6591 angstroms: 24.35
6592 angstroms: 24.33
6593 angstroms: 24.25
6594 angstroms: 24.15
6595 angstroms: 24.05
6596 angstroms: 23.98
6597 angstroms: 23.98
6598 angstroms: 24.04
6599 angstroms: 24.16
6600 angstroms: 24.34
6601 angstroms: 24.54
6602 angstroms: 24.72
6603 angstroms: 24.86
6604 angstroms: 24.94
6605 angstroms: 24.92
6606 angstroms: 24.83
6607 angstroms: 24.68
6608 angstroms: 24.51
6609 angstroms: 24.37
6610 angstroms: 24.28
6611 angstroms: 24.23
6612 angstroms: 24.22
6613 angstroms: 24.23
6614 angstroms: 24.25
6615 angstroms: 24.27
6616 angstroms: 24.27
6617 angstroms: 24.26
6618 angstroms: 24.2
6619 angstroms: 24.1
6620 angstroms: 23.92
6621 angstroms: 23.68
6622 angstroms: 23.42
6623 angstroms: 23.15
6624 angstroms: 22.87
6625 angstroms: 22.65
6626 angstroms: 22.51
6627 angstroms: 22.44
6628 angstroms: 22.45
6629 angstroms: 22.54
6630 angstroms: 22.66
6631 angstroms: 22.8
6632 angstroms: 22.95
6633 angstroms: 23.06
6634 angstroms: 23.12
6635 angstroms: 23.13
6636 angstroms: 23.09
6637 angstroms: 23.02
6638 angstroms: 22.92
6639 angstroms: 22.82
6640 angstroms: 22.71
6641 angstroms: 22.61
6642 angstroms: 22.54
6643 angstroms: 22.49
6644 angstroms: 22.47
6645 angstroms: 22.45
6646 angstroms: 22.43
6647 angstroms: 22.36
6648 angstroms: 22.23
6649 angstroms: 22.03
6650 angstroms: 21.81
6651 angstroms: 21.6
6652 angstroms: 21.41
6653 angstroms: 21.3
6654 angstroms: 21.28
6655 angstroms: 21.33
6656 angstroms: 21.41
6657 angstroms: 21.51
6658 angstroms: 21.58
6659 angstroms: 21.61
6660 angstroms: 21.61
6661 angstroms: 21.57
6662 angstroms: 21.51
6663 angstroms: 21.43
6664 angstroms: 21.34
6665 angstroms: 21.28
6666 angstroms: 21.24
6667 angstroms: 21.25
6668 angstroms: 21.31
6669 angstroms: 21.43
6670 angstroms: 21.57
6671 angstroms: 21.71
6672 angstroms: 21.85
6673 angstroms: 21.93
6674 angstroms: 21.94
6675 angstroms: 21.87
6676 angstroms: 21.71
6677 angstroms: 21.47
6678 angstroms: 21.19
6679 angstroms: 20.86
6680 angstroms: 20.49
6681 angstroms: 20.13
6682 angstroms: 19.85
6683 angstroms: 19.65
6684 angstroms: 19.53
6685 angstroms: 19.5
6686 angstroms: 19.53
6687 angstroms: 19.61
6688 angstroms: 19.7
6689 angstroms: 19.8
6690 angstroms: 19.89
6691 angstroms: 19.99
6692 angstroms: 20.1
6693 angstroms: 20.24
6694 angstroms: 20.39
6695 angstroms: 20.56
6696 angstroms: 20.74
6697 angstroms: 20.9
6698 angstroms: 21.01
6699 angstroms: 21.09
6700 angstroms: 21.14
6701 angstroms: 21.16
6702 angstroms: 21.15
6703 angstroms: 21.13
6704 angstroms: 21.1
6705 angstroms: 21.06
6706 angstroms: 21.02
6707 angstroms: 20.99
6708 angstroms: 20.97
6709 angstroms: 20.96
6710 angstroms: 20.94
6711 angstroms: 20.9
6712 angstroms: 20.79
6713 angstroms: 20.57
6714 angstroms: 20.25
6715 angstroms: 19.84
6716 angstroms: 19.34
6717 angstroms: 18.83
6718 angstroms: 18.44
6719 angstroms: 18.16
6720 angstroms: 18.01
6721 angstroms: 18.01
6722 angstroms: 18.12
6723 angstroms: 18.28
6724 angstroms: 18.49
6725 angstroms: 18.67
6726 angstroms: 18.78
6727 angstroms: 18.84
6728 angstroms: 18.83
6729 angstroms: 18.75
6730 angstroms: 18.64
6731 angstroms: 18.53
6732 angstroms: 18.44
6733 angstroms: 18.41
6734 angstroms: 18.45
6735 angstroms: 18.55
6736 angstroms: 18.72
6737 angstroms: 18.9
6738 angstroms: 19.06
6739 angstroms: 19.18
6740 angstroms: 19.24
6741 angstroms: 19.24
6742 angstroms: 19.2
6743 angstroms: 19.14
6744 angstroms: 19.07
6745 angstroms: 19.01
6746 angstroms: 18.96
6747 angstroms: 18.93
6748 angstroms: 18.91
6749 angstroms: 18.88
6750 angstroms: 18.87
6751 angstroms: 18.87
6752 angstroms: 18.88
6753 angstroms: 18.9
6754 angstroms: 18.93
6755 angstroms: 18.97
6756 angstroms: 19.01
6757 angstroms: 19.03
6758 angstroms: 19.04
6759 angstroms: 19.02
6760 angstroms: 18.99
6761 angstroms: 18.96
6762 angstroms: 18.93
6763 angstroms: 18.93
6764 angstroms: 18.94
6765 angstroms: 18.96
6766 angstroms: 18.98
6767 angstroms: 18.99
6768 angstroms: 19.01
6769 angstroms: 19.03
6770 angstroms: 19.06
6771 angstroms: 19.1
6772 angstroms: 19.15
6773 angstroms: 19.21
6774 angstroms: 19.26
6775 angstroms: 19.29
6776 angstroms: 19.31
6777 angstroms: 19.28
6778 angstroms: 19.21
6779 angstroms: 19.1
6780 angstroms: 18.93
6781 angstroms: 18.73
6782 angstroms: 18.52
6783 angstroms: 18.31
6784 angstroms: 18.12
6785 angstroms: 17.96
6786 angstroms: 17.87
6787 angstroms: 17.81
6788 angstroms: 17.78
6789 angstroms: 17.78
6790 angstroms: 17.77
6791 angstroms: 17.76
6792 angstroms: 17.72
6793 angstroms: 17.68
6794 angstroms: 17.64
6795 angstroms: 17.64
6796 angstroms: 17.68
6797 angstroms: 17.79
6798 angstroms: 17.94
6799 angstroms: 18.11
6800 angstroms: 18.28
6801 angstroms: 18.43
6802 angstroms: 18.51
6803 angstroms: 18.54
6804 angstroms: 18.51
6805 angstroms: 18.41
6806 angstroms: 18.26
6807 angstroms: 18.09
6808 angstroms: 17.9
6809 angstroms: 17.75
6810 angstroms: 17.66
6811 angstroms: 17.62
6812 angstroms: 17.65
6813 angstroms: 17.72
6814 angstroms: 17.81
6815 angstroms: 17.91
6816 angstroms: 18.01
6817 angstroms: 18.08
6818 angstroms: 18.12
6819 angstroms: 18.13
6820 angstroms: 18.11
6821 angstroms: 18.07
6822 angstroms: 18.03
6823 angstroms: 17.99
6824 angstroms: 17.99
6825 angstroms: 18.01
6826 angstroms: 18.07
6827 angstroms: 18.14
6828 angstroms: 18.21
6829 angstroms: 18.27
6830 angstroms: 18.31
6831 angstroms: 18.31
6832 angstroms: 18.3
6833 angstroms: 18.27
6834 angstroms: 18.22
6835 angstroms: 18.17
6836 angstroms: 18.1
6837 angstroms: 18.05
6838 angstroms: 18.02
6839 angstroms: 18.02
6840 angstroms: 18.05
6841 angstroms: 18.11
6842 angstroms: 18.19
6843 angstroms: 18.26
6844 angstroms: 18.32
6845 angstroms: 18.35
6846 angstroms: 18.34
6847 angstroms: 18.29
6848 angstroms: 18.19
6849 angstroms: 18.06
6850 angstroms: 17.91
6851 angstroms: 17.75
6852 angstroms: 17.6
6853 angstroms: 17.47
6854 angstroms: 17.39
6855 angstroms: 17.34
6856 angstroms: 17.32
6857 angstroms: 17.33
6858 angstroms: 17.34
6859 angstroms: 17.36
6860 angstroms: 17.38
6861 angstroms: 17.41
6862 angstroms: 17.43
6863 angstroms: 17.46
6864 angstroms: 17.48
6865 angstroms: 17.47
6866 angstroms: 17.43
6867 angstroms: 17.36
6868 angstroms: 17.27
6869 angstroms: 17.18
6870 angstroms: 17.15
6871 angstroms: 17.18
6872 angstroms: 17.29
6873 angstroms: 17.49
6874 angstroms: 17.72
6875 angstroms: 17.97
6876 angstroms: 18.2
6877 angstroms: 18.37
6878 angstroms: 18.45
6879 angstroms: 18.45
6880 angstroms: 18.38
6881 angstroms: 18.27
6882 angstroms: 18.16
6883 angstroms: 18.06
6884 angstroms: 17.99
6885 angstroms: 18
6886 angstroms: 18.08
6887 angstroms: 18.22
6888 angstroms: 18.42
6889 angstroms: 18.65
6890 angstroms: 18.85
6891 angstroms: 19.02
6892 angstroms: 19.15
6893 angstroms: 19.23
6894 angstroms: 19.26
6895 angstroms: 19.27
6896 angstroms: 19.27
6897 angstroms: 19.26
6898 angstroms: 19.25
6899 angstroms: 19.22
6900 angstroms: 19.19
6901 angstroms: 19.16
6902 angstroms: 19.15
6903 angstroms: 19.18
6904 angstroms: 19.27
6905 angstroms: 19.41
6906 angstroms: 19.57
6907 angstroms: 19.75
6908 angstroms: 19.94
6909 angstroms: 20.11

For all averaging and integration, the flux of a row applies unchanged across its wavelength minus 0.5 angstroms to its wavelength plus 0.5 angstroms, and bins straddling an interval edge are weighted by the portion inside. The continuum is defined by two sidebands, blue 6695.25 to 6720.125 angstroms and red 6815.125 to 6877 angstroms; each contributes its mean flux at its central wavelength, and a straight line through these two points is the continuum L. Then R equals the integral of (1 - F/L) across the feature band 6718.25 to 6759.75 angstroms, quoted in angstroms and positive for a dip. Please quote 2.3 angstroms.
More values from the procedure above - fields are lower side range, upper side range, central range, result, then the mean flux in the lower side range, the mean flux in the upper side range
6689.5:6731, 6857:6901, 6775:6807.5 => 1.4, 19.9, 18.1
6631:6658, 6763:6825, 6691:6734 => 1.5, 22.3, 18.3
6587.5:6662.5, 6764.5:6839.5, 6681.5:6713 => 1.0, 23.2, 18.3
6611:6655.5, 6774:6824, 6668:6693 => 1.0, 22.9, 18.2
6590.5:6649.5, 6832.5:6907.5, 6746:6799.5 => 4.3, 23.6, 18.2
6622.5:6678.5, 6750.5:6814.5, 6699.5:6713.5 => -0.3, 22.1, 18.5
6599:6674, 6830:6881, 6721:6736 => 1.6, 22.8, 17.8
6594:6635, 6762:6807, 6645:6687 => 1.8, 23.8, 18.5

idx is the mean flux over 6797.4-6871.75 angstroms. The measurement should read 17.9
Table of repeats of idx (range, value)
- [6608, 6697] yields 22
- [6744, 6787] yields 18.9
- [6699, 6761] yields 19.3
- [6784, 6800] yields 17.8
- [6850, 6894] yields 17.9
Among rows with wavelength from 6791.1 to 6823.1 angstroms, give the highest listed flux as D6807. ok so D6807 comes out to 18.54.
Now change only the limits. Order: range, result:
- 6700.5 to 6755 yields 21.16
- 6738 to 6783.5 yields 19.31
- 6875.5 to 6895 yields 19.27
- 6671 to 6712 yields 21.94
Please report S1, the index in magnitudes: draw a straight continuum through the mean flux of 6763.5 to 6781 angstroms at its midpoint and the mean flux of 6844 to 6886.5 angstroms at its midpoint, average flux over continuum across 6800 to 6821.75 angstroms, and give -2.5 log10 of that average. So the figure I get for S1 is 0.03 mag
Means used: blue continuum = 19.1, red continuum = 17.7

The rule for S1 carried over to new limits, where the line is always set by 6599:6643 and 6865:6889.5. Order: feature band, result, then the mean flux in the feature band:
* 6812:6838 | 0.057 mag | 18.1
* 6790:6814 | 0.093 mag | 18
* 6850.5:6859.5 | 0.058 mag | 17.4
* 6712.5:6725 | 0.140 mag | 18.9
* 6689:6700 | 0.076 mag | 20.5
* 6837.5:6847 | 0.029 mag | 18.2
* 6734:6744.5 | 0.107 mag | 19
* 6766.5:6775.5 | 0.063 mag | 19.1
